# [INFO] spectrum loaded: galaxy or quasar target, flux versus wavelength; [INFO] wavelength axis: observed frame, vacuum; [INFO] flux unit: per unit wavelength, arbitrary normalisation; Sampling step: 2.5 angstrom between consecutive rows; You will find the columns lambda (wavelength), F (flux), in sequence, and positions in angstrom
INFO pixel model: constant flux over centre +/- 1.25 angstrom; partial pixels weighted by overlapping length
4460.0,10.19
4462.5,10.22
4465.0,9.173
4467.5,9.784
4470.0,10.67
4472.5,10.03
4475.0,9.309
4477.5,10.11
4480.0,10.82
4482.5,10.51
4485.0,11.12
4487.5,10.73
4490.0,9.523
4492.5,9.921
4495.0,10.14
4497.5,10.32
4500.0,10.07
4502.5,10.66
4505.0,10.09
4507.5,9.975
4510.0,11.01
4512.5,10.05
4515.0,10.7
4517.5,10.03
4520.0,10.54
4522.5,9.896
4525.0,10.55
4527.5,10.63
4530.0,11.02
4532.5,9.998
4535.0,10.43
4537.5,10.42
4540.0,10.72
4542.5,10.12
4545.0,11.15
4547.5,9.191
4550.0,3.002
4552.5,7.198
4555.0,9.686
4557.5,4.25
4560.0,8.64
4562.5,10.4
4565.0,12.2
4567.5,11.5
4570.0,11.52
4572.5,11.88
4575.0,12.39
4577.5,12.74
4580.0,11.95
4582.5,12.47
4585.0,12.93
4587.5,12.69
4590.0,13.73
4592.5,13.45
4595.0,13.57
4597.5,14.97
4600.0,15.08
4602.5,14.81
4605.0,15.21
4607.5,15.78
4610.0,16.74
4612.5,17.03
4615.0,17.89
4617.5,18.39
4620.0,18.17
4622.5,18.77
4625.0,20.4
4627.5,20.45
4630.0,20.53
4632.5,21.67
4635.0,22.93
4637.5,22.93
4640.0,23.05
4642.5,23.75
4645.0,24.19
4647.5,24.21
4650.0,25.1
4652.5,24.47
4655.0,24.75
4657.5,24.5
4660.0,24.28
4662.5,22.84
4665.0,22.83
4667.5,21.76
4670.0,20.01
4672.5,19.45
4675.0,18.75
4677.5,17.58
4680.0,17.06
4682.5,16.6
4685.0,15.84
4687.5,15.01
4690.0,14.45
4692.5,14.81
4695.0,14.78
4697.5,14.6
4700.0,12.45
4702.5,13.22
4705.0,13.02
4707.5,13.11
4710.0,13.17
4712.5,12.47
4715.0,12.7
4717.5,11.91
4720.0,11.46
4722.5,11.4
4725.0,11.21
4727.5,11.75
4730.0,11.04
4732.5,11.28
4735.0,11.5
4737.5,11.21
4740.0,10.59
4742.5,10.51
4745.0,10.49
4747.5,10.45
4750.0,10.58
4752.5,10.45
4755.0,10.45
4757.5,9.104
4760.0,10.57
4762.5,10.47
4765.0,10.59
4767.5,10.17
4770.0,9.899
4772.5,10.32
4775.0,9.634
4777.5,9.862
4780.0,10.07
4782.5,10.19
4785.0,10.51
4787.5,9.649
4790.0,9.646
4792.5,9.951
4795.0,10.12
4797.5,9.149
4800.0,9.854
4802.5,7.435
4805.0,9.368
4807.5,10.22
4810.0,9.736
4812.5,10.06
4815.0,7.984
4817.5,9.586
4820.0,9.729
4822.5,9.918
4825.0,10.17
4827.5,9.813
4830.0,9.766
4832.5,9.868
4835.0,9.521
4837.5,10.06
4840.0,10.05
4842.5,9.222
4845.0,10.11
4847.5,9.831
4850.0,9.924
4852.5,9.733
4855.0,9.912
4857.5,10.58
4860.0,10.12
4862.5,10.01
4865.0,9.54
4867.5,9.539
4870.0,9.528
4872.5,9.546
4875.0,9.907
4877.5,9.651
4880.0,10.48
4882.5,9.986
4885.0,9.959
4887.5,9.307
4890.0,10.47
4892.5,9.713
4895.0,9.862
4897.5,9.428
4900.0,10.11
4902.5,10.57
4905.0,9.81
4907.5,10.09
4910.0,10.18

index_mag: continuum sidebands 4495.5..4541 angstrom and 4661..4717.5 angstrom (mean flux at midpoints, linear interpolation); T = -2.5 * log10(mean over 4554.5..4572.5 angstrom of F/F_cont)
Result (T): 0.20 mag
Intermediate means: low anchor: 10.4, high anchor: 16.1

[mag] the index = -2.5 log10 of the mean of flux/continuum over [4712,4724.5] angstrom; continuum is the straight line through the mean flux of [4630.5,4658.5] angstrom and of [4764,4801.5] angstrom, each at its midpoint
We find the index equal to 0.34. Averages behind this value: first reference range 23.7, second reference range 9.95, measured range 11.9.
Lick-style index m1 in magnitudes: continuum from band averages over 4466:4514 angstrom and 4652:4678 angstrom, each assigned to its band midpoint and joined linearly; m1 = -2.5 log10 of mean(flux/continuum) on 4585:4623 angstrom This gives 0.15 mag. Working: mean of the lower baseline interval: 10.3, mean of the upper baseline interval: 22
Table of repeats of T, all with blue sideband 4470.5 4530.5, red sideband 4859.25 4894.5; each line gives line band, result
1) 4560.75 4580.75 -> -0.150 mag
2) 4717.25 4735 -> -0.140 mag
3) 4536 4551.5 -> 0.132 mag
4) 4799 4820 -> 0.070 mag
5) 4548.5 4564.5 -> 0.344 mag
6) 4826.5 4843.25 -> 0.013 mag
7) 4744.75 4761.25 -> -0.031 mag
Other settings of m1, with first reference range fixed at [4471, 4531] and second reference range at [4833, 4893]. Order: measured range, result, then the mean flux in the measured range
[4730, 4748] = -0.09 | 10.9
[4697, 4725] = -0.24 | 12.6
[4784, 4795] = 0.00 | 9.95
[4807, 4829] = 0.03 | 9.67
